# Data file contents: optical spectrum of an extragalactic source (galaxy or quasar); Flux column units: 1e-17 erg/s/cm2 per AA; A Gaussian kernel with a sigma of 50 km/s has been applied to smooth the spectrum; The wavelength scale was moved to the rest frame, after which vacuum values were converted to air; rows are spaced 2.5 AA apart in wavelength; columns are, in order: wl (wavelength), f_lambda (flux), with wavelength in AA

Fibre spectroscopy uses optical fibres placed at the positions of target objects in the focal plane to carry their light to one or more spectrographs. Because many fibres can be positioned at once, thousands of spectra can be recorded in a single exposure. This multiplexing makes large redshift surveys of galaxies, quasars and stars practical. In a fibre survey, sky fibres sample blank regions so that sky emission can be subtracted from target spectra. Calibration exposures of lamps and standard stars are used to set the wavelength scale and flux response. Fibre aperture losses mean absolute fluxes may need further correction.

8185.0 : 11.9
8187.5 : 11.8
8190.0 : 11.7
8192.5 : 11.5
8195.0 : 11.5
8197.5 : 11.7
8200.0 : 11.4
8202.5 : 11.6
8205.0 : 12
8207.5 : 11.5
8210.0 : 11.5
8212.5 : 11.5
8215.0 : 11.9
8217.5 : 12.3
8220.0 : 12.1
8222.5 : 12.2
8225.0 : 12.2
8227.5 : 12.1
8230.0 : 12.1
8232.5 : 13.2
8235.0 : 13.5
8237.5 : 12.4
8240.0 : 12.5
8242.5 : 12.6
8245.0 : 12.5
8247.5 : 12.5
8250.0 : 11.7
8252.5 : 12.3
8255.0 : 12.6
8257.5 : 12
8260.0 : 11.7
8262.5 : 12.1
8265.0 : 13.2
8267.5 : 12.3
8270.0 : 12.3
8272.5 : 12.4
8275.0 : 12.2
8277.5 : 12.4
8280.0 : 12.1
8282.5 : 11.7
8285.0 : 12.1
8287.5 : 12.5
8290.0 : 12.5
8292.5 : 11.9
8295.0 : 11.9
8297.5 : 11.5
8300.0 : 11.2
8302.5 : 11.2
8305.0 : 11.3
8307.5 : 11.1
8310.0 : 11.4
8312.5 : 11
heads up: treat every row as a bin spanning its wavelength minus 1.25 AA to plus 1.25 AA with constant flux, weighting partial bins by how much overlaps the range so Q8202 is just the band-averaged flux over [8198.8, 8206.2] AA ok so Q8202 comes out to 11.7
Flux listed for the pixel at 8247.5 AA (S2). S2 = 12.5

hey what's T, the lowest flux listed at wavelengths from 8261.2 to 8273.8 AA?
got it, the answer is 12.1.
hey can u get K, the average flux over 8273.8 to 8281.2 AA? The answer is 12.2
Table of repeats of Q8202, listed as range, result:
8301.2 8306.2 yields 11.2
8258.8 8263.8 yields 11.9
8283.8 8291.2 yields 12.4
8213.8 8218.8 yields 12.1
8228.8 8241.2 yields 12.7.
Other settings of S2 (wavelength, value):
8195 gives 11.5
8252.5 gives 12.3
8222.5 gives 12.2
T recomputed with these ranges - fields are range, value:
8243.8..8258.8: 11.7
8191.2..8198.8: 11.5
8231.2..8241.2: 12.4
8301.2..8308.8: 11.1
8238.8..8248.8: 12.5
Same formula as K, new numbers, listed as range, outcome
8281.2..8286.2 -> 11.9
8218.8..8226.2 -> 12.2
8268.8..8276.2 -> 12.3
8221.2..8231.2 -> 12.2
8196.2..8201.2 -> 11.6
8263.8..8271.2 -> 12.6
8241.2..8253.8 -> 12.3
